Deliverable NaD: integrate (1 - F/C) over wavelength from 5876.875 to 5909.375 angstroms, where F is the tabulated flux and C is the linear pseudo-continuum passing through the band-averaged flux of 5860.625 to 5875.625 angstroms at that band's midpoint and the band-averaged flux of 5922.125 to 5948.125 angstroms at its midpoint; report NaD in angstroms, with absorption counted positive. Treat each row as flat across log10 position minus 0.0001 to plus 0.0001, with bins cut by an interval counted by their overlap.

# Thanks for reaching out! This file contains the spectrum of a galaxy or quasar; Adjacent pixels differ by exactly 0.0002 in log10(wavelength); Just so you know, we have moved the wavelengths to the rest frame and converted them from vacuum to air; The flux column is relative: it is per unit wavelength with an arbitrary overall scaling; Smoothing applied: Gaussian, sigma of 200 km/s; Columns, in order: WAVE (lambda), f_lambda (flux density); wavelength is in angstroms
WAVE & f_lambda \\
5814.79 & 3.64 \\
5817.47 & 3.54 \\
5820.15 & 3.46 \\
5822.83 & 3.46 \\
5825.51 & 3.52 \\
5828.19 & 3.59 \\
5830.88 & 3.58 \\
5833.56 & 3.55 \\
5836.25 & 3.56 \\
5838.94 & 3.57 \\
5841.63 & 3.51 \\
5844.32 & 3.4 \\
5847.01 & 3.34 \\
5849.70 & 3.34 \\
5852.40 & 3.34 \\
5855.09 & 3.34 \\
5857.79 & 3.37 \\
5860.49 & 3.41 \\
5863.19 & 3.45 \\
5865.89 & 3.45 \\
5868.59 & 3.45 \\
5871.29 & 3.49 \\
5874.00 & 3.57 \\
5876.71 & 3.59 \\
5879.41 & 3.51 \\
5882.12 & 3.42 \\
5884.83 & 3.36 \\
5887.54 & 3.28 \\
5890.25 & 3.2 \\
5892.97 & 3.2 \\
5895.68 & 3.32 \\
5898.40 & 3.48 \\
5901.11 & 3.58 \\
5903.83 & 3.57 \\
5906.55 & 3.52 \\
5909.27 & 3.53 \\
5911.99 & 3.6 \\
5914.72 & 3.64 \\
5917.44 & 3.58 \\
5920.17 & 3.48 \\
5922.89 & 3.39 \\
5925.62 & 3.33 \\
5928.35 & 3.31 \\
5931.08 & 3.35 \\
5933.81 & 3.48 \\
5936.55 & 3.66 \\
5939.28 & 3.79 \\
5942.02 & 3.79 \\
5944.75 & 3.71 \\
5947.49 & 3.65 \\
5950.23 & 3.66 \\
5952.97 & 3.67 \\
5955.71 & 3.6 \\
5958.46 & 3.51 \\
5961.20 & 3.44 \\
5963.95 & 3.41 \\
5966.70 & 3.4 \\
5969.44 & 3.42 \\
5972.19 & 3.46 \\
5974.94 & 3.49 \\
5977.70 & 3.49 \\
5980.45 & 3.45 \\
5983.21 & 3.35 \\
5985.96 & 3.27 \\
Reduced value 0.8 angstroms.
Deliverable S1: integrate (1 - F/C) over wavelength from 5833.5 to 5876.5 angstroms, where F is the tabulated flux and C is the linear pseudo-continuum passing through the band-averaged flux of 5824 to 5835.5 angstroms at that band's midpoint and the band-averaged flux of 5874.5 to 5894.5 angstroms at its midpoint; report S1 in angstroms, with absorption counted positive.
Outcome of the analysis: 0.3 angstroms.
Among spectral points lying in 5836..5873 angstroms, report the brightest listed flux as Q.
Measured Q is 3.57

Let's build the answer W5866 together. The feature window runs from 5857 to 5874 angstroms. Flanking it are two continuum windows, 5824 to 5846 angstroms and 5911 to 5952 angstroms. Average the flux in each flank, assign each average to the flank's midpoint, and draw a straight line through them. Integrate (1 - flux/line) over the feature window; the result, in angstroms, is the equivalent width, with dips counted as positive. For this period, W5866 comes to 0.4 angstroms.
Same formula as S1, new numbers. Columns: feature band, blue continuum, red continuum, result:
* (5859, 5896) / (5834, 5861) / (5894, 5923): 0.65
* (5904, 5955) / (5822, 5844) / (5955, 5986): -1.35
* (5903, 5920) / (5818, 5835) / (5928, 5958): 0.11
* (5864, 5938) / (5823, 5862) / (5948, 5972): 0.63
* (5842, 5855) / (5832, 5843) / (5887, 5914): 0.60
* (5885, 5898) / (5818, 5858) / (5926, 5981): 0.82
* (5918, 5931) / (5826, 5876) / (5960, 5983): 0.23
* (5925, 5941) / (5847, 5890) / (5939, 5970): 0.19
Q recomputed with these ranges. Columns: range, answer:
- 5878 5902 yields 3.58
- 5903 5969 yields 3.79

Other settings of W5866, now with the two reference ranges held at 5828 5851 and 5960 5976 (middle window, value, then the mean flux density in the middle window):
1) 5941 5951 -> -0.7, 3.7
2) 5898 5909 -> -0.3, 3.54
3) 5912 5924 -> -0.3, 3.53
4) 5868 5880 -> -0.2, 3.53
